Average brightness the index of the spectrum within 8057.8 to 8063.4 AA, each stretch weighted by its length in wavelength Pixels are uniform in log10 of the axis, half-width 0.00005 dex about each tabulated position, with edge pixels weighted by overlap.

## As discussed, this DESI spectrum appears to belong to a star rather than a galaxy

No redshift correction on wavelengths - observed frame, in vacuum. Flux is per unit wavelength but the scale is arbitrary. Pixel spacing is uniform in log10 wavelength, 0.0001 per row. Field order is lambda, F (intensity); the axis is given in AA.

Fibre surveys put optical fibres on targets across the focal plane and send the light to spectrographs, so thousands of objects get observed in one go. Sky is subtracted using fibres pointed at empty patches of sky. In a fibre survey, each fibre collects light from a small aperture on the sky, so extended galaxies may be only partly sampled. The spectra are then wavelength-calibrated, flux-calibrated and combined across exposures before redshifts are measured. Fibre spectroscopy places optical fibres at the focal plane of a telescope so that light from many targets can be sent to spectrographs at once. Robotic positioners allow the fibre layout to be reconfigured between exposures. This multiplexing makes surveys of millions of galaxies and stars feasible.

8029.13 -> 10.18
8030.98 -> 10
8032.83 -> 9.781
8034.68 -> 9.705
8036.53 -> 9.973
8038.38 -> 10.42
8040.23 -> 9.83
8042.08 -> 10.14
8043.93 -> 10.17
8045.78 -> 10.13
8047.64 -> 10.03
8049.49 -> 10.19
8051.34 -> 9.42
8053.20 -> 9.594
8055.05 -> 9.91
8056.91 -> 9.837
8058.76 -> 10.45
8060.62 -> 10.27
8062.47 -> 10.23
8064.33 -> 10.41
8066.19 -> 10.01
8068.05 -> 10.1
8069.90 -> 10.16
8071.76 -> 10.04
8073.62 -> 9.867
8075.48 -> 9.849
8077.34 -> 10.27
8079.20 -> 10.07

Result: 10.3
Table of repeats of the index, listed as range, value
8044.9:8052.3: 9.93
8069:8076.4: 9.97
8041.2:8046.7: 10.2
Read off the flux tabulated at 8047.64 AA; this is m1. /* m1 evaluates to 10.03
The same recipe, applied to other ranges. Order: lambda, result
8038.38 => 10.42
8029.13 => 10.18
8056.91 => 9.837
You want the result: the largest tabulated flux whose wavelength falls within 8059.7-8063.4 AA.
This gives 10.27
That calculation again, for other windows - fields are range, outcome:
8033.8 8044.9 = 10.42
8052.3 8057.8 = 9.91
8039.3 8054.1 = 10.19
